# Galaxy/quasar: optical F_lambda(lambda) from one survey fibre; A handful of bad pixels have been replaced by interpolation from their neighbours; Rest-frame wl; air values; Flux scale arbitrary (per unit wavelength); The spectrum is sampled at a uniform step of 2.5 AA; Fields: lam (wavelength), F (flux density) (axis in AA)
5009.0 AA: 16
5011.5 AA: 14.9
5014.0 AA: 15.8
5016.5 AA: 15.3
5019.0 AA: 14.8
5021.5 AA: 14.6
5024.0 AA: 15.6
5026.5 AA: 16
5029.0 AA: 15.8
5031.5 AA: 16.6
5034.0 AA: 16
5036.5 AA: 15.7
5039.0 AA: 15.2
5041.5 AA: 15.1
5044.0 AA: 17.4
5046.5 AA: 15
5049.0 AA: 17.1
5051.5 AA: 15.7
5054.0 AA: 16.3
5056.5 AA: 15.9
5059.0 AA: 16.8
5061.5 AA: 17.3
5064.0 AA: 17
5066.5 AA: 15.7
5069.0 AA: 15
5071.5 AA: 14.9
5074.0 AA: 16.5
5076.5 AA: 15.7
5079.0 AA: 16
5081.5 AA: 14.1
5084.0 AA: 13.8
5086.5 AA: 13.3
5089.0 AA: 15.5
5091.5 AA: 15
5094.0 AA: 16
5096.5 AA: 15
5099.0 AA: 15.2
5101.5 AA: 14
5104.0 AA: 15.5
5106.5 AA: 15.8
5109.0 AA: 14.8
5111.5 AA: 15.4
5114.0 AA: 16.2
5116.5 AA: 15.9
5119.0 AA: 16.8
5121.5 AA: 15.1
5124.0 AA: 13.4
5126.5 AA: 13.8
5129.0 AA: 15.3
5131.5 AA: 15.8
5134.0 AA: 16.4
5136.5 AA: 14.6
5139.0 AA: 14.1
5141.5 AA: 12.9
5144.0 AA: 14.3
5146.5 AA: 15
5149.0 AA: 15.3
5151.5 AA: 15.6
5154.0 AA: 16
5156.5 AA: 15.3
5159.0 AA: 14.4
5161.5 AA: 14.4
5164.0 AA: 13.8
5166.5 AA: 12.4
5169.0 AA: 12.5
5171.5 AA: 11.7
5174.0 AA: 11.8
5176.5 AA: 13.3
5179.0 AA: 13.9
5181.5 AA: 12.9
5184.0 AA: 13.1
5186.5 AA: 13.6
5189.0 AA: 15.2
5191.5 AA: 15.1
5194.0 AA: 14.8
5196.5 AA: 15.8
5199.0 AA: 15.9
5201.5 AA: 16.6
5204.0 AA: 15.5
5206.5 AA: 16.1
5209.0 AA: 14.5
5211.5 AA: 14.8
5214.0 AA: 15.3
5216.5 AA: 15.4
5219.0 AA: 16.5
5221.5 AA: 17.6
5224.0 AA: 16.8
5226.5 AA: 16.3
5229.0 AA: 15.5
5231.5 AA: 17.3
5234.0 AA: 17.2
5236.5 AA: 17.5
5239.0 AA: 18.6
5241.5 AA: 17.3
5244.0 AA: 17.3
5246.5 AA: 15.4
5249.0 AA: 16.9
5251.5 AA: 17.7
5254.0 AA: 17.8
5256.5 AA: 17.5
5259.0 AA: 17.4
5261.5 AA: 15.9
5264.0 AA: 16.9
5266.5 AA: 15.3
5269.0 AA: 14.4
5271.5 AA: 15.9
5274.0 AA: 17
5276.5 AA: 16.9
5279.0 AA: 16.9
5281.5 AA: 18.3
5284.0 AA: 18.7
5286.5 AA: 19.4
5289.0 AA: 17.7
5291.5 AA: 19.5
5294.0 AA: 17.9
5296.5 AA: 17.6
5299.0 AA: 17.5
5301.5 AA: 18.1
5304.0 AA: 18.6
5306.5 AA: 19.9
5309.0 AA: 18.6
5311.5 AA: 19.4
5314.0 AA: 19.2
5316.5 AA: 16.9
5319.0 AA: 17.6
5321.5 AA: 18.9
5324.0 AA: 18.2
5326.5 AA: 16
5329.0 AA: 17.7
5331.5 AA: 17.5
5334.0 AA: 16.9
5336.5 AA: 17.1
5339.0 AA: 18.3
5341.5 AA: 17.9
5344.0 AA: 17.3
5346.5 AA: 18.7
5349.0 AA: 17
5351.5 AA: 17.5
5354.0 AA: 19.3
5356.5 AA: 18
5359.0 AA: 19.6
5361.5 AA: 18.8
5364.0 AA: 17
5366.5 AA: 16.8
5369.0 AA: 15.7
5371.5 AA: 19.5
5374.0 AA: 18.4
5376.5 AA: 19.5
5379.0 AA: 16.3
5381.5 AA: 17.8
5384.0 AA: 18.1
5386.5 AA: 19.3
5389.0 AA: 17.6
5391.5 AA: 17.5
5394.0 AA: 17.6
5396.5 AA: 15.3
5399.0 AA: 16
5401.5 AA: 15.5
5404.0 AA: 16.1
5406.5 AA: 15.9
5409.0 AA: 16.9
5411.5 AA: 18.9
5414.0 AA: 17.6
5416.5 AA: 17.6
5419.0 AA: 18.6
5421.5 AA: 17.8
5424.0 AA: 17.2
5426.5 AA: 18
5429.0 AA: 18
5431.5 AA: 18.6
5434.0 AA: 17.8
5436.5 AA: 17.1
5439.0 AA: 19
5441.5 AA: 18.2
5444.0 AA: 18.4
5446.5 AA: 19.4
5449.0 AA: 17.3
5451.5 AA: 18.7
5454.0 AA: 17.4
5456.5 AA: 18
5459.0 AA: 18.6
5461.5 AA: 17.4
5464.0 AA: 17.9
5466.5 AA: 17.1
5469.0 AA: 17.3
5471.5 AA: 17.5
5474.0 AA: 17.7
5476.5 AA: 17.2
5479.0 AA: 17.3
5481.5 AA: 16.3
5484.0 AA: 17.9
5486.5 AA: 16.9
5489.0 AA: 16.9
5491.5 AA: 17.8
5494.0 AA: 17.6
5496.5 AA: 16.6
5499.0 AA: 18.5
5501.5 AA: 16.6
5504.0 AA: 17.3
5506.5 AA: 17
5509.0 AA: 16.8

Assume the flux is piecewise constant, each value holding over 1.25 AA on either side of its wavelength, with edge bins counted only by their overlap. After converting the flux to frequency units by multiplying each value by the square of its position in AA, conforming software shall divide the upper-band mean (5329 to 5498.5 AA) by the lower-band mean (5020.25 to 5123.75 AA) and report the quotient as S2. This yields 1.3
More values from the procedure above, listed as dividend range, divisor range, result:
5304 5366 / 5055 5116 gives 1.29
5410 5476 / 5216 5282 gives 1.15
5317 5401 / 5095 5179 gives 1.32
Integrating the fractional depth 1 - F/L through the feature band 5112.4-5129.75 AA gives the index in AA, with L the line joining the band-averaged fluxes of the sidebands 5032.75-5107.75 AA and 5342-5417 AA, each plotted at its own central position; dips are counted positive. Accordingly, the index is 0.76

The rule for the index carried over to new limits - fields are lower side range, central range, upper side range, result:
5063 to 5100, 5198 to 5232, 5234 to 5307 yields 1.6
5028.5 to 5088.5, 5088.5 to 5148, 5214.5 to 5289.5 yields 3.8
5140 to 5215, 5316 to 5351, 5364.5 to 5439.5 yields -2.2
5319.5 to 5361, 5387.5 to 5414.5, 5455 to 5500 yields 1.4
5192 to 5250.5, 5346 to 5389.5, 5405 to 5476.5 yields -1.8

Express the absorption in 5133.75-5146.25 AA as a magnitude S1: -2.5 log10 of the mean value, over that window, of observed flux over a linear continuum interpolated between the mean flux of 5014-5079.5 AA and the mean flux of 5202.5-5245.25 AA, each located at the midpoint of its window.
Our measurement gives 0.130 mag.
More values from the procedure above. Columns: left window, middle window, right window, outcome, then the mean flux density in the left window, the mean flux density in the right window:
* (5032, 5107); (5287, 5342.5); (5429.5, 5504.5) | -0.074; 15.6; 17.7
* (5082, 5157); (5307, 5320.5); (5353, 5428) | -0.096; 15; 17.6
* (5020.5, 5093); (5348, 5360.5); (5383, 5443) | -0.068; 15.7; 17.5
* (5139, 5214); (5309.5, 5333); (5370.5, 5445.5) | -0.096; 14.4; 17.7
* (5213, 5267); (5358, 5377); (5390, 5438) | -0.058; 16.8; 17.3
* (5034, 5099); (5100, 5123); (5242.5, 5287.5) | 0.032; 15.6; 17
